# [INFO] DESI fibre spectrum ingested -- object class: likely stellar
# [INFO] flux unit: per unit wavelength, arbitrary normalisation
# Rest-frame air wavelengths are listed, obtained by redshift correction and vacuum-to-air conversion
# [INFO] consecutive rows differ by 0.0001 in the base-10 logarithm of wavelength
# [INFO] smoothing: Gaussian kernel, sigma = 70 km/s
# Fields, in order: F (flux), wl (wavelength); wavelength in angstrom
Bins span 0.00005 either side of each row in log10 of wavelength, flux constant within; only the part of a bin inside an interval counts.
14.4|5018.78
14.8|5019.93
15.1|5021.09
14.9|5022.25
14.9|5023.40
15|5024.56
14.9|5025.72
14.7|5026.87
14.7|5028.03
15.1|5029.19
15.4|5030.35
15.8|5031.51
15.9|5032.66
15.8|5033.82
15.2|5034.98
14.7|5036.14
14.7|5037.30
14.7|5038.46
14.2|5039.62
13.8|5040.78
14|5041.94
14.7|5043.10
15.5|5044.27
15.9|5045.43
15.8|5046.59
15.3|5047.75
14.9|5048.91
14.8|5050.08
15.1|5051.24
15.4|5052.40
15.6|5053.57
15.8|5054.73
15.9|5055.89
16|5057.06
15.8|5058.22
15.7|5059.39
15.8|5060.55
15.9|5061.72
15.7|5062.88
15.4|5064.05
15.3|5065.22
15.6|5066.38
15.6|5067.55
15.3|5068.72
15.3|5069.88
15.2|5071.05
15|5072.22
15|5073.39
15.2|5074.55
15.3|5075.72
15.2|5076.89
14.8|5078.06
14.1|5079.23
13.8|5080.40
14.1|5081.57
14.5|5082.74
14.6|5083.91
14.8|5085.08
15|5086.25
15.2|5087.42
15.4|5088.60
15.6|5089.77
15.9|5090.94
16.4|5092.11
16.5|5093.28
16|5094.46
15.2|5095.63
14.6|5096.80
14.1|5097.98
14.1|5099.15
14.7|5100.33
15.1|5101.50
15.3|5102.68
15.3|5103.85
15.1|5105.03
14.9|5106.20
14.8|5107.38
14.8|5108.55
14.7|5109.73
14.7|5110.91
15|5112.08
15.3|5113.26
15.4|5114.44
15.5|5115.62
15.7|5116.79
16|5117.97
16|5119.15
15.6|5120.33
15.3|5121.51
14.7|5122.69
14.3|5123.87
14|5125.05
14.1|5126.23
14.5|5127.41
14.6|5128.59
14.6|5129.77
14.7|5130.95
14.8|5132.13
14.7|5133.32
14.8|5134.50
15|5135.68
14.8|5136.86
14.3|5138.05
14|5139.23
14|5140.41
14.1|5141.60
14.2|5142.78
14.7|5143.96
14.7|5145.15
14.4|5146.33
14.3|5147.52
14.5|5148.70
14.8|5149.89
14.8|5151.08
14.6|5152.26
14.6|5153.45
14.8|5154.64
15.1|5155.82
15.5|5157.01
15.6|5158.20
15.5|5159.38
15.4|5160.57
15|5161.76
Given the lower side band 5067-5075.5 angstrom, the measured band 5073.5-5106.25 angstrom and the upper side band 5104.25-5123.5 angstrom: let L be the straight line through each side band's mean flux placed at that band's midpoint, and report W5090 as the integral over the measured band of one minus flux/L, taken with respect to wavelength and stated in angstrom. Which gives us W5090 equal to 0.4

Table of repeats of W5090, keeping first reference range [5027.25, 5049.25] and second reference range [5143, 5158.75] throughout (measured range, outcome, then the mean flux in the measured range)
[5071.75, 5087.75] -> 0.2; 14.8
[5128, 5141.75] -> 0.3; 14.5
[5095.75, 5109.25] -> 0.1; 14.8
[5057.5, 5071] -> -0.5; 15.6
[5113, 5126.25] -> -0.3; 15.2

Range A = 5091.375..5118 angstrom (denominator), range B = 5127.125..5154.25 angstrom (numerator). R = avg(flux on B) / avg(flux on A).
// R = 1.0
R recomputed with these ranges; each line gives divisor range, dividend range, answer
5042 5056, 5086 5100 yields 1.00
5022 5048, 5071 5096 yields 1.01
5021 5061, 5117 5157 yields 0.97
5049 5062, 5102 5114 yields 0.96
